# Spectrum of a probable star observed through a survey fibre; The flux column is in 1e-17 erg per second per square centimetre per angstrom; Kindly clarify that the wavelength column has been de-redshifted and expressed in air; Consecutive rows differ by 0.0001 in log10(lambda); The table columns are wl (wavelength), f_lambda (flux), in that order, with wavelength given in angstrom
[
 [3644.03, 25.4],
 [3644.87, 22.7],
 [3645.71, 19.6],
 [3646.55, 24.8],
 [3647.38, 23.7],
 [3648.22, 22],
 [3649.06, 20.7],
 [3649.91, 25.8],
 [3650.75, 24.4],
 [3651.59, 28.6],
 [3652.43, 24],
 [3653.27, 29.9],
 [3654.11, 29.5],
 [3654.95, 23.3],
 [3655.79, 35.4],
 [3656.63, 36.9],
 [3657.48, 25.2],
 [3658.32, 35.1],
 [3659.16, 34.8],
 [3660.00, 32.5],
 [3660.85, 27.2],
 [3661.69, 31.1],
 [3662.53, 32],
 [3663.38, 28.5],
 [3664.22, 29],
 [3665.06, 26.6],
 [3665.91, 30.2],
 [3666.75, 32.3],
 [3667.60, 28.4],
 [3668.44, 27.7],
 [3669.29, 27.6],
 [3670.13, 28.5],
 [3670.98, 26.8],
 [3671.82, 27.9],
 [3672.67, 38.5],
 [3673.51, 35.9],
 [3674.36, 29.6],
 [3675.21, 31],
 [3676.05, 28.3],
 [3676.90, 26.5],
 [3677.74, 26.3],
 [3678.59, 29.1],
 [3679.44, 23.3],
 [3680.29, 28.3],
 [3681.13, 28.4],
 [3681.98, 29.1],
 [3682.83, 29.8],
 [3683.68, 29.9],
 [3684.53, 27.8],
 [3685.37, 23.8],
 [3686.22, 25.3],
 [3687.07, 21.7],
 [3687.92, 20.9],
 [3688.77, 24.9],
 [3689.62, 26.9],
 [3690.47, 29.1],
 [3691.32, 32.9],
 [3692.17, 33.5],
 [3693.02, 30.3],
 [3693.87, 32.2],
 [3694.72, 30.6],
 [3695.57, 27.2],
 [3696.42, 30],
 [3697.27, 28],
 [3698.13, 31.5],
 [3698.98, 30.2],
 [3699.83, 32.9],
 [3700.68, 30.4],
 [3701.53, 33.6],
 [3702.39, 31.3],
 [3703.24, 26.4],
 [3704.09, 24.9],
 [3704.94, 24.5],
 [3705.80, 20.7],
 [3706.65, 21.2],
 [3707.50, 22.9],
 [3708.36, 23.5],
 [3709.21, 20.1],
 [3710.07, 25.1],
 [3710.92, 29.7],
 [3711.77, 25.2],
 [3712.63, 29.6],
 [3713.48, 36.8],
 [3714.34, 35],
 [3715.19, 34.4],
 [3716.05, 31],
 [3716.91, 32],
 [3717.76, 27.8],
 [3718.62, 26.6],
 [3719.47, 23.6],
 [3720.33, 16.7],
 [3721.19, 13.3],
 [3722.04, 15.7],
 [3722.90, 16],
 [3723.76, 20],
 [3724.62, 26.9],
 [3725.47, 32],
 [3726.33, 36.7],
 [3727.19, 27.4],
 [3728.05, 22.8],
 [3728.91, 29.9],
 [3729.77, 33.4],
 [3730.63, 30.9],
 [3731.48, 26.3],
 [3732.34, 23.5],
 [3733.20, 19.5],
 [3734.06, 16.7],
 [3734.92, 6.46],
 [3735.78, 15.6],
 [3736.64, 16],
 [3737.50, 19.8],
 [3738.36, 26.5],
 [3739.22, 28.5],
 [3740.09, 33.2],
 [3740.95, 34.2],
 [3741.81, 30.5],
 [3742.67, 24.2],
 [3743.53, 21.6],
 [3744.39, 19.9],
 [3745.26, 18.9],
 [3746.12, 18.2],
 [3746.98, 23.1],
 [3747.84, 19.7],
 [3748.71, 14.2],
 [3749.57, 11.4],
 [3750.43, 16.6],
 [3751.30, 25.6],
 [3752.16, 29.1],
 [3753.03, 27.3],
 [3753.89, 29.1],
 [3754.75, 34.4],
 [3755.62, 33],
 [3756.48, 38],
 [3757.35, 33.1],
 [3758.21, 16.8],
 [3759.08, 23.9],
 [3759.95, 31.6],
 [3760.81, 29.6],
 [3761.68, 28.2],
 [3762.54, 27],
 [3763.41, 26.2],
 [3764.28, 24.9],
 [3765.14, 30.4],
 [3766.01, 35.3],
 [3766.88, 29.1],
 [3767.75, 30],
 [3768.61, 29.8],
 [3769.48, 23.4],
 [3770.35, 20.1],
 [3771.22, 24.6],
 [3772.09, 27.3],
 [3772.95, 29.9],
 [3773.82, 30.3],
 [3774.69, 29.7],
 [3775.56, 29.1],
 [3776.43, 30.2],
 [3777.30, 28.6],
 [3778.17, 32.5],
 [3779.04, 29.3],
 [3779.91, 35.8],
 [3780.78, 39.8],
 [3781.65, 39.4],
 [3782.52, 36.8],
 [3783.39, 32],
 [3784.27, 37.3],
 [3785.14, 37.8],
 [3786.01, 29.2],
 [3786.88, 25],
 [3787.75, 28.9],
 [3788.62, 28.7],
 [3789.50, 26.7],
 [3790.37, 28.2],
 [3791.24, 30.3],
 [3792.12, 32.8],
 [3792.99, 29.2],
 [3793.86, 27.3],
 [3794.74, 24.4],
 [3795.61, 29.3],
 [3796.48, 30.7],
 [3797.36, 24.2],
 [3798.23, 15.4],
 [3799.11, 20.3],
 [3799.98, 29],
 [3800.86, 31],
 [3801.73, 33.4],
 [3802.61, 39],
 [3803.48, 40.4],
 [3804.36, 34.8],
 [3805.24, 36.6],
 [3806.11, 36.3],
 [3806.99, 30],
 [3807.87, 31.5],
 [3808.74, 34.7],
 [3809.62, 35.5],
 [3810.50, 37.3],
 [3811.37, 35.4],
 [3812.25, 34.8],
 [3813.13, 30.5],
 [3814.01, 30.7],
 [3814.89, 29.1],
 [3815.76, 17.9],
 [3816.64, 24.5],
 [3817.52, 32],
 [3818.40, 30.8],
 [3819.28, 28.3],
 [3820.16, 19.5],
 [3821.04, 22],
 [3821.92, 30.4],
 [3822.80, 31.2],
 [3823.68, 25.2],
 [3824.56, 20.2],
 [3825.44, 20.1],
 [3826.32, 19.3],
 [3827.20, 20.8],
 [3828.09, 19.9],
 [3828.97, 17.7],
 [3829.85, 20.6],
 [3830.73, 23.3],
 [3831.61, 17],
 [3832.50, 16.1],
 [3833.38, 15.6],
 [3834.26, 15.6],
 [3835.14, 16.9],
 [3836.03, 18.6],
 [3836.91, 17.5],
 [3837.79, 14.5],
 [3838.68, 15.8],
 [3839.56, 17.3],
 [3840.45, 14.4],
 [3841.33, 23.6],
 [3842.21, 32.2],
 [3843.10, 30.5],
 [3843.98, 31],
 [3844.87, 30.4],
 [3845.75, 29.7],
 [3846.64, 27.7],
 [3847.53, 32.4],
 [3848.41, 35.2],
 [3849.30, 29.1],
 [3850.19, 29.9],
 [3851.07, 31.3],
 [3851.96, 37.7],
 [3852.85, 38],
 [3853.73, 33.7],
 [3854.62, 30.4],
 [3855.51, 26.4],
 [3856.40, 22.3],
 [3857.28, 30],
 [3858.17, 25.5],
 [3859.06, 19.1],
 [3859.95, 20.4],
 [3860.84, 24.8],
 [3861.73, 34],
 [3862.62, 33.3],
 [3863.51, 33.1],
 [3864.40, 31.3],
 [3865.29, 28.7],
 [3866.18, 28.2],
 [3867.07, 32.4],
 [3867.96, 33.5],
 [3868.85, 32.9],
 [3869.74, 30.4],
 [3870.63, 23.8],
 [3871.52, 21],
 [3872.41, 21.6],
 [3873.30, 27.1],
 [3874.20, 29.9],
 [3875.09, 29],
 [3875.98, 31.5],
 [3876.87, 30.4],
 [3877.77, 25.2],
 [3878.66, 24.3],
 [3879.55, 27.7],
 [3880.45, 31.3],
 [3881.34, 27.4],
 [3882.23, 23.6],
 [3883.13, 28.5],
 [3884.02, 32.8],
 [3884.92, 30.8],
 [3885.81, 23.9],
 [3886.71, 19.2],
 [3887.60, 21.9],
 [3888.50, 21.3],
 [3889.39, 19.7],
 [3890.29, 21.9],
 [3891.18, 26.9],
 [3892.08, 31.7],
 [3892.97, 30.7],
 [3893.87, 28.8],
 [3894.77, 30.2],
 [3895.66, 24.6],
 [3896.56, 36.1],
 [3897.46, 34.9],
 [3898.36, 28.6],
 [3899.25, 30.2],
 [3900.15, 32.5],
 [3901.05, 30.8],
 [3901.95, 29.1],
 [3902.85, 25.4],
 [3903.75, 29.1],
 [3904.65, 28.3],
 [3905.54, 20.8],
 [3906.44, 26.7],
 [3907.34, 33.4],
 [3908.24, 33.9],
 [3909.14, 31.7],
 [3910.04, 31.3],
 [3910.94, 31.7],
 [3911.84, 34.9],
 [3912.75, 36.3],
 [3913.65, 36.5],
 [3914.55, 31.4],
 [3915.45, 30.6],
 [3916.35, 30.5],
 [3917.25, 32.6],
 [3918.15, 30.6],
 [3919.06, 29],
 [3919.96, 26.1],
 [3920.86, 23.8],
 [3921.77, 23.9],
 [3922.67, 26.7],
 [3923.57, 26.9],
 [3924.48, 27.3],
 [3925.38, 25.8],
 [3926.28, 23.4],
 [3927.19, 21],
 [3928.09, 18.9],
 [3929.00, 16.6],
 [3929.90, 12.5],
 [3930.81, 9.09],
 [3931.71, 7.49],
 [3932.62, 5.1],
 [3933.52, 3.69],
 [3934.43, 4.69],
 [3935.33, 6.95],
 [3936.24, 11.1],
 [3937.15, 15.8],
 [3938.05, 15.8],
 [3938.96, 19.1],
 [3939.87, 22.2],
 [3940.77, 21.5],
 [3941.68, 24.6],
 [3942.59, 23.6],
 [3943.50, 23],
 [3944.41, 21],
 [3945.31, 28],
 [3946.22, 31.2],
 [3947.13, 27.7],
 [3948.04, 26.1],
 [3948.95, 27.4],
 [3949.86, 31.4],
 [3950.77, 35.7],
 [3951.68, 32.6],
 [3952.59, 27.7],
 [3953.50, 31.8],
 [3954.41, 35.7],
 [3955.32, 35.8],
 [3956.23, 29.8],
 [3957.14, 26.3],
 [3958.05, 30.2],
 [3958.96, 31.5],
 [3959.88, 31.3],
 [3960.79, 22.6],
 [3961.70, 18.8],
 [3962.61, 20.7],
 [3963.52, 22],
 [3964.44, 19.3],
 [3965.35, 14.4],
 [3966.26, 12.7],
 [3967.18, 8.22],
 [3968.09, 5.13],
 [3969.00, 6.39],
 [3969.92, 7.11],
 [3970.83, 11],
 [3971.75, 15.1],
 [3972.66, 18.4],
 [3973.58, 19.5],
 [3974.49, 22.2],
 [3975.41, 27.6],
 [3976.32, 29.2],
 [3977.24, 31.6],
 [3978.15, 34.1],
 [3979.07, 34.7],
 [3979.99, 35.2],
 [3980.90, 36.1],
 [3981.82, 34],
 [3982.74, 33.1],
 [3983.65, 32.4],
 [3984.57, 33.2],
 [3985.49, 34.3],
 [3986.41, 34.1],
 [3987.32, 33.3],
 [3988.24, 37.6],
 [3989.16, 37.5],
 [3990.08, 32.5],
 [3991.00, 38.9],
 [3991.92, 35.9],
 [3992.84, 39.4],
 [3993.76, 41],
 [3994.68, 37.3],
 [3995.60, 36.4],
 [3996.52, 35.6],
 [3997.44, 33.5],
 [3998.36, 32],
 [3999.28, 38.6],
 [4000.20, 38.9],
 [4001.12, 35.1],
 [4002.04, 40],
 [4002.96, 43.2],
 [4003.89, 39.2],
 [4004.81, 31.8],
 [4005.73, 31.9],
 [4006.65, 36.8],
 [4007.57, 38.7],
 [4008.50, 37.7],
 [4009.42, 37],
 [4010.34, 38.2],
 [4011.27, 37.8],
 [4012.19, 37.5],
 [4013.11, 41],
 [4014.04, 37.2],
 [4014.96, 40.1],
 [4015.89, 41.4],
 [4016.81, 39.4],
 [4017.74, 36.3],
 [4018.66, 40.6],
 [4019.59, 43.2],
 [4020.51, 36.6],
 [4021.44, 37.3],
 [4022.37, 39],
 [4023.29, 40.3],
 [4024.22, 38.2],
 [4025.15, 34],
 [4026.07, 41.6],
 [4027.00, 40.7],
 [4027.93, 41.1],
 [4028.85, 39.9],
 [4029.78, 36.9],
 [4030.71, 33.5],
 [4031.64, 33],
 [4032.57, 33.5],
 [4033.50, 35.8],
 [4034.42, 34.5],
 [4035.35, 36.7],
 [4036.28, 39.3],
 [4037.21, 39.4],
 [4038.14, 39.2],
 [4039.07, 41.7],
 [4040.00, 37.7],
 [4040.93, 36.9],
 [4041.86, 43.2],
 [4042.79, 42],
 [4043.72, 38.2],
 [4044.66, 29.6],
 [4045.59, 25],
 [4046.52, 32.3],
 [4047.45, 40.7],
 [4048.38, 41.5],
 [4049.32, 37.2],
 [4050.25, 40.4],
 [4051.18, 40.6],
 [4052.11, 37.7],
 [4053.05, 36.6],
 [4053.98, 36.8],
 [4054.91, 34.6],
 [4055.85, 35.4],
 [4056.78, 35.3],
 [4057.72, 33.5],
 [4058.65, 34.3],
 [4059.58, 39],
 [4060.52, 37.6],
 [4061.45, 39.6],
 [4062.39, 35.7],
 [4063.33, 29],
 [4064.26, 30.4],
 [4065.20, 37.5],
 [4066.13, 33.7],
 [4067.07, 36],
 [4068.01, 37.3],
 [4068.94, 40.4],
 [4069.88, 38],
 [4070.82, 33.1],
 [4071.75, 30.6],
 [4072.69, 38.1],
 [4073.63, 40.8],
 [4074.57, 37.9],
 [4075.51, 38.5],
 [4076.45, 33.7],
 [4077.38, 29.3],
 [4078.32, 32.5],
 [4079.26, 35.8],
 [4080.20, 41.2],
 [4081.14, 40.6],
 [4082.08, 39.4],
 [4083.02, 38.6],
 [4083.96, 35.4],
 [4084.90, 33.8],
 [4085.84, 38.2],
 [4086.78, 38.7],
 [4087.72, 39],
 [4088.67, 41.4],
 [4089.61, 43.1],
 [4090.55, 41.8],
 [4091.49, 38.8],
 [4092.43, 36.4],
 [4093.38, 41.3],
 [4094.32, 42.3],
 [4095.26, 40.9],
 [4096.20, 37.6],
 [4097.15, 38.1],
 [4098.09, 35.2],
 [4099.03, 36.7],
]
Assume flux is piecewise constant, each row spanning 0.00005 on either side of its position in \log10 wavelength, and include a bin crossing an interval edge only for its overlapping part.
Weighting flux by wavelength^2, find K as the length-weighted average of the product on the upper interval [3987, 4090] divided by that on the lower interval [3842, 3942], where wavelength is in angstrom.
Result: 1.51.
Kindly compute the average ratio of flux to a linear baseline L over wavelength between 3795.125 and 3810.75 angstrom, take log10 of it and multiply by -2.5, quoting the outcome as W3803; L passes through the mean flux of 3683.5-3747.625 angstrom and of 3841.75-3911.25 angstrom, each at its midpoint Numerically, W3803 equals -0.15 mag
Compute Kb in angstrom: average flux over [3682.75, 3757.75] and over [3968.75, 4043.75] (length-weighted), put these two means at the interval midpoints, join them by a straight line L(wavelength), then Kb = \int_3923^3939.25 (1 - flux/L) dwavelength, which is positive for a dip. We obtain 8.7 angstrom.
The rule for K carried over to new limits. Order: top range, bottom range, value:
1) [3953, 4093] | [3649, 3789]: 1.46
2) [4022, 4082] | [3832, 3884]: 1.51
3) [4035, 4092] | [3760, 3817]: 1.41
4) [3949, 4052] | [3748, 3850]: 1.34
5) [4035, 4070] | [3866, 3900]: 1.44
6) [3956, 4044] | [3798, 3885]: 1.31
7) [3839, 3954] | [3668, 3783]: 1.07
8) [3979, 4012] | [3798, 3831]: 1.41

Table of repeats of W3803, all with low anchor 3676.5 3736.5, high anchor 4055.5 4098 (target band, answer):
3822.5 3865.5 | 0.21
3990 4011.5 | -0.06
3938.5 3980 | 0.37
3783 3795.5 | -0.04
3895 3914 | 0.05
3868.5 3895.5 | 0.18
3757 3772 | 0.03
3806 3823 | -0.02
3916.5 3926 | 0.19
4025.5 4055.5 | -0.04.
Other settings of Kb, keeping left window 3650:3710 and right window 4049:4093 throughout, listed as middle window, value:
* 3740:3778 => 4.52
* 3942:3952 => 1.86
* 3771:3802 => 0.91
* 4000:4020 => -1.53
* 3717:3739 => 4.86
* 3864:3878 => 1.71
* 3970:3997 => 2.78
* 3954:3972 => 7.46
